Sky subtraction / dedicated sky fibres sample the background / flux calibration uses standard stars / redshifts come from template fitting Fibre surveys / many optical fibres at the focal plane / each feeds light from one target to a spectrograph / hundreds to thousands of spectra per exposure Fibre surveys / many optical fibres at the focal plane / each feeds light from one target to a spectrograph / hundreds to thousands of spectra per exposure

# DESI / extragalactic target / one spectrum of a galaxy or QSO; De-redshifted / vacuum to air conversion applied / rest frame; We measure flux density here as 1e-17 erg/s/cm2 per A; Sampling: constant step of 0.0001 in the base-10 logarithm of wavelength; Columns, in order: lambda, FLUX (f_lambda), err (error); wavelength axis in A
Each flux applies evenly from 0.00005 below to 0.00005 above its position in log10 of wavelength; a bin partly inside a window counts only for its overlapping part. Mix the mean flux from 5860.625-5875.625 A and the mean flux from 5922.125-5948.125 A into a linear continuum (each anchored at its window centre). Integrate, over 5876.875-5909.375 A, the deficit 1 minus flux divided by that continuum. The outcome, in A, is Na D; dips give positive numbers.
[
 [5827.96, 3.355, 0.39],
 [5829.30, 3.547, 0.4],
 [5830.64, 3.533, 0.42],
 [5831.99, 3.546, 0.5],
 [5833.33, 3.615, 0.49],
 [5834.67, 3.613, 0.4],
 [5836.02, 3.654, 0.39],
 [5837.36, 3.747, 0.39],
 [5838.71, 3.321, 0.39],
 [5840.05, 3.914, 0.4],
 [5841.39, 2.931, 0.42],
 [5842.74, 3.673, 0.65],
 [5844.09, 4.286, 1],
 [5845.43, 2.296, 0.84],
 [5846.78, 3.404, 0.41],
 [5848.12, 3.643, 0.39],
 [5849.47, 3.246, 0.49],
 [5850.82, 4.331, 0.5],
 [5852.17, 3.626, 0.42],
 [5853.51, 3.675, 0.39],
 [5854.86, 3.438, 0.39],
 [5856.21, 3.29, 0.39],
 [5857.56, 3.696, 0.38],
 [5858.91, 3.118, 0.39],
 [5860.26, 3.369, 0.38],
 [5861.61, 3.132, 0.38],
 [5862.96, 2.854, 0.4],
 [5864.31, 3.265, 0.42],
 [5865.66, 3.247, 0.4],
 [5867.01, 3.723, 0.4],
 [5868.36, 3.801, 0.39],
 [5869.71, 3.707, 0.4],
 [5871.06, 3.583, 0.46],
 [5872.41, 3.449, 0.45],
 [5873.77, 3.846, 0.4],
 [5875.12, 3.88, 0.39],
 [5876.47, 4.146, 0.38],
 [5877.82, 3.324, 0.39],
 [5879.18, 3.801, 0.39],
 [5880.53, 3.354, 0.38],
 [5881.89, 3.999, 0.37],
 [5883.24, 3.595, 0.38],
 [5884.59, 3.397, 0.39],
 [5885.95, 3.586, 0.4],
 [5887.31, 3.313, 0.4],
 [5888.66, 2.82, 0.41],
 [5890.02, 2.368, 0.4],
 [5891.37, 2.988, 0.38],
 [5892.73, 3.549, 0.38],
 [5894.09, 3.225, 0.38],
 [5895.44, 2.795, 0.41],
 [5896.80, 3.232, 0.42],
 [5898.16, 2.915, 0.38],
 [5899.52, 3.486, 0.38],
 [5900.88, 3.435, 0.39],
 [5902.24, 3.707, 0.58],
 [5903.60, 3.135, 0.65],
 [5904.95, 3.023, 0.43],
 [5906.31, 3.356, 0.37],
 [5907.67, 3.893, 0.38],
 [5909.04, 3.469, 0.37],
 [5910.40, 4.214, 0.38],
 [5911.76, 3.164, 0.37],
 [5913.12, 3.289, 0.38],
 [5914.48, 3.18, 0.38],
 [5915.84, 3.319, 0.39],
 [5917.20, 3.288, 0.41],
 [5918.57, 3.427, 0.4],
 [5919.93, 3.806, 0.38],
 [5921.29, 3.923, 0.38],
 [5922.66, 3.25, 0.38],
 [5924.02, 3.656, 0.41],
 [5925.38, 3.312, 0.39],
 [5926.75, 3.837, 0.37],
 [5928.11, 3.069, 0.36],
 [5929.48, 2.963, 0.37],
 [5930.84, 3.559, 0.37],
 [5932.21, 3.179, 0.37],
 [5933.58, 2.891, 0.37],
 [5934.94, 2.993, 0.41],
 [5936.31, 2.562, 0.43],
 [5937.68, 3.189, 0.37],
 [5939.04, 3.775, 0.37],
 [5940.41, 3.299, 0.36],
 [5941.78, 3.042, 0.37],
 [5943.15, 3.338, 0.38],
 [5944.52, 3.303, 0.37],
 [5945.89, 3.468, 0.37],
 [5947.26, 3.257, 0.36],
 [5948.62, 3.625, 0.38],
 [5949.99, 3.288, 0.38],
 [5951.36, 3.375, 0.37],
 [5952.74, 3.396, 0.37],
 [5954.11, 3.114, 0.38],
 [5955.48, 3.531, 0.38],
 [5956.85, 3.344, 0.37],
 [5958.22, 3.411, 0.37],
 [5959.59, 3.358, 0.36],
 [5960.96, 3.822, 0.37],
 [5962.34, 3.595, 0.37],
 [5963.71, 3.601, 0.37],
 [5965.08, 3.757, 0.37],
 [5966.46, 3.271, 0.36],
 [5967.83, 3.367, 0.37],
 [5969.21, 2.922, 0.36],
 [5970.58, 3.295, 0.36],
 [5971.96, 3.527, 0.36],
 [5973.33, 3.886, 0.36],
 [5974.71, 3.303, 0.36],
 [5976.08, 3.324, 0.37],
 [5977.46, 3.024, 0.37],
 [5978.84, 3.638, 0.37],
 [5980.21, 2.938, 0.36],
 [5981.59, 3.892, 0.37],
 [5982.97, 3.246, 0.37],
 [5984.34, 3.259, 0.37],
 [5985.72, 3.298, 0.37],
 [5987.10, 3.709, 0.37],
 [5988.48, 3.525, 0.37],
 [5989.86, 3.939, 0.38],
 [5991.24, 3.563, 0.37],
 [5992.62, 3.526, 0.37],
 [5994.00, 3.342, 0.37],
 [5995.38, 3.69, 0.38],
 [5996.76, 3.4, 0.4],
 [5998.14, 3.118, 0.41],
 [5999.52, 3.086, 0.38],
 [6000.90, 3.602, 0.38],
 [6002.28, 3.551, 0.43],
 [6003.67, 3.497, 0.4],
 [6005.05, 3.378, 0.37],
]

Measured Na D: 0.7 A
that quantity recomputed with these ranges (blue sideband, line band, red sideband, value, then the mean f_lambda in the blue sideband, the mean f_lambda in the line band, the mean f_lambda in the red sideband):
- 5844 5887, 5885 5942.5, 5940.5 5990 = 2.8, 3.52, 3.3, 3.41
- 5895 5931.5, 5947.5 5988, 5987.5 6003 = 0.5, 3.4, 3.42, 3.49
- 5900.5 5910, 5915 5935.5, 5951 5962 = 0.5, 3.45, 3.37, 3.42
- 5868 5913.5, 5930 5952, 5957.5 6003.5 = 1.2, 3.43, 3.26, 3.45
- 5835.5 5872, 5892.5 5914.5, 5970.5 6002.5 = 0.7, 3.48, 3.36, 3.45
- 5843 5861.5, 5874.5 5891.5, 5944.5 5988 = 0.1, 3.49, 3.44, 3.41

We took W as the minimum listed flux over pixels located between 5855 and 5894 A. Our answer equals 2.368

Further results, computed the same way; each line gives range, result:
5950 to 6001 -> 2.922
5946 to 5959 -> 3.114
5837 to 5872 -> 2.296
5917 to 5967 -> 2.562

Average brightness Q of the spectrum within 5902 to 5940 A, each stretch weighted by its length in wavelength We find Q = 3.37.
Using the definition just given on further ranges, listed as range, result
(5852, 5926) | 3.43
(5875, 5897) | 3.37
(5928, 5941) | 3.15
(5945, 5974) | 3.44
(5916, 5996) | 3.4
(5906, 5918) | 3.46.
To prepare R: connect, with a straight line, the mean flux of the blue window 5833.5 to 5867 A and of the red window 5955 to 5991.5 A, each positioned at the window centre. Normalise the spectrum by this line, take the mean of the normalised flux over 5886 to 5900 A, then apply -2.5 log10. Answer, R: 0.123 mag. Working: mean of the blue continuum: 3.46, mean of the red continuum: 3.46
